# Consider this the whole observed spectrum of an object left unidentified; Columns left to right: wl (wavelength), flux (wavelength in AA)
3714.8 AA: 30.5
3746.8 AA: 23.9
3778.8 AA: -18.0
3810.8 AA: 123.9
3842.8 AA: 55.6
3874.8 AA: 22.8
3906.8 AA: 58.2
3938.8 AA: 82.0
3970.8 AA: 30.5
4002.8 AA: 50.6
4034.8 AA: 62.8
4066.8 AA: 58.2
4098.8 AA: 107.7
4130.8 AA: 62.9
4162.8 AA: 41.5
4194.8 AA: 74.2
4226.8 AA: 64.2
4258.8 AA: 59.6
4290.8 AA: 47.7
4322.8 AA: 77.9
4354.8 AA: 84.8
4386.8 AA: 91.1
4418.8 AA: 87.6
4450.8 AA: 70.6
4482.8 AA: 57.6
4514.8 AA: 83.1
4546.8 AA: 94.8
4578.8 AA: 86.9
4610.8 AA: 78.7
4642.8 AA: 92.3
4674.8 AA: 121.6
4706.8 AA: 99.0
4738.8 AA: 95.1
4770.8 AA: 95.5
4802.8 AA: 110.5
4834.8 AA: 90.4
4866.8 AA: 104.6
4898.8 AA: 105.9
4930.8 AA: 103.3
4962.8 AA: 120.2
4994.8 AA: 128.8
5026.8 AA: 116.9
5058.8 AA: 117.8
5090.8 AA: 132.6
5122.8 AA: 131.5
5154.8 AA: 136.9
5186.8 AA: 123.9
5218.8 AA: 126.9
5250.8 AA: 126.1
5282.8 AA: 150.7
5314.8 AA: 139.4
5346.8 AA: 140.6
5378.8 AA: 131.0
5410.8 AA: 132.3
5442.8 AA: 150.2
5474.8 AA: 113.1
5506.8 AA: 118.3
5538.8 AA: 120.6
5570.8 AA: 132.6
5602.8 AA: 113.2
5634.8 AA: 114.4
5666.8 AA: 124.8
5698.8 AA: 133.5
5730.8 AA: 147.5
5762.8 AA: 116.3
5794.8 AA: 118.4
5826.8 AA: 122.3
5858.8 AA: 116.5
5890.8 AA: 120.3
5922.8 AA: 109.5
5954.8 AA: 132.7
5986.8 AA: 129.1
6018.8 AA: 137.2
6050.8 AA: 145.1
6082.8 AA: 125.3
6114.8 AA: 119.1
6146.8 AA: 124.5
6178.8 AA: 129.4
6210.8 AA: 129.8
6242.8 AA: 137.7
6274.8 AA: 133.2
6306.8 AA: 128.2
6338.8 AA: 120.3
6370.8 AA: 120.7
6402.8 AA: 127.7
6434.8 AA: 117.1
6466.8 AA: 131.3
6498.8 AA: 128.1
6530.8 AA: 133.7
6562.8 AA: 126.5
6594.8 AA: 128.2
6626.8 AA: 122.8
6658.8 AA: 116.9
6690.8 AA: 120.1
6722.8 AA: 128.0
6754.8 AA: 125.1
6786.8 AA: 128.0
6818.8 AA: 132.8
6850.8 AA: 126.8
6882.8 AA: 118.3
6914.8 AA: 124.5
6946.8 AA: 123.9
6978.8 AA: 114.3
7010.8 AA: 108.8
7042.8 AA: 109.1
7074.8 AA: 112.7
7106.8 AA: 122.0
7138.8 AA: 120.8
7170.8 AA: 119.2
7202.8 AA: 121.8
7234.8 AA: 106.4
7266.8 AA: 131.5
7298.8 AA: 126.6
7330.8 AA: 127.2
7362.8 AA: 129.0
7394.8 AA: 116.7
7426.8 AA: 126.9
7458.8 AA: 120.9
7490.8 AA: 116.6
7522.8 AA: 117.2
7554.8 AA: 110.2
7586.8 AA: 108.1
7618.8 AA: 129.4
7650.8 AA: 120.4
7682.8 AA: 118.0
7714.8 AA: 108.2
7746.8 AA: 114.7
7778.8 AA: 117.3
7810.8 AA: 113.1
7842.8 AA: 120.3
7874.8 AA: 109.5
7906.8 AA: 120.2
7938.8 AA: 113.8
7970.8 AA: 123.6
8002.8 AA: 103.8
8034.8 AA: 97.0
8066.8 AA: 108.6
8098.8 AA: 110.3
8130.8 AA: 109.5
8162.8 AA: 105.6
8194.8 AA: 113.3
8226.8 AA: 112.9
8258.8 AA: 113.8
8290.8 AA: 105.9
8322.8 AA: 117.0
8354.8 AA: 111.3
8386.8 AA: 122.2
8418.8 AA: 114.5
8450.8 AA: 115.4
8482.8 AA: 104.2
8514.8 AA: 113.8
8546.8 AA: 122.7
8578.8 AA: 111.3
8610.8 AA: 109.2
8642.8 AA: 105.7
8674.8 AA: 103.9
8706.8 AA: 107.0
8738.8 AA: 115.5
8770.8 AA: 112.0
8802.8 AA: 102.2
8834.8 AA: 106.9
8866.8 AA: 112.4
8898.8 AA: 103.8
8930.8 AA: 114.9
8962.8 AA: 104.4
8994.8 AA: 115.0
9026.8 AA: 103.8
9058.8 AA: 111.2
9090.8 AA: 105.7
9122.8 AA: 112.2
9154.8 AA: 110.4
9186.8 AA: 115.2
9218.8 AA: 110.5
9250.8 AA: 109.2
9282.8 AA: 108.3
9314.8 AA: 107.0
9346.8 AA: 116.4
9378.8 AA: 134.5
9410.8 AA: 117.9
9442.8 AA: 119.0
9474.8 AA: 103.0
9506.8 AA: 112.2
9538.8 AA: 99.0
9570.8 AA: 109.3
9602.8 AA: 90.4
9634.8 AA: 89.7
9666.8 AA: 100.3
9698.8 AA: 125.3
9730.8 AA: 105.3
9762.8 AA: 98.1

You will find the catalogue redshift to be 0.127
